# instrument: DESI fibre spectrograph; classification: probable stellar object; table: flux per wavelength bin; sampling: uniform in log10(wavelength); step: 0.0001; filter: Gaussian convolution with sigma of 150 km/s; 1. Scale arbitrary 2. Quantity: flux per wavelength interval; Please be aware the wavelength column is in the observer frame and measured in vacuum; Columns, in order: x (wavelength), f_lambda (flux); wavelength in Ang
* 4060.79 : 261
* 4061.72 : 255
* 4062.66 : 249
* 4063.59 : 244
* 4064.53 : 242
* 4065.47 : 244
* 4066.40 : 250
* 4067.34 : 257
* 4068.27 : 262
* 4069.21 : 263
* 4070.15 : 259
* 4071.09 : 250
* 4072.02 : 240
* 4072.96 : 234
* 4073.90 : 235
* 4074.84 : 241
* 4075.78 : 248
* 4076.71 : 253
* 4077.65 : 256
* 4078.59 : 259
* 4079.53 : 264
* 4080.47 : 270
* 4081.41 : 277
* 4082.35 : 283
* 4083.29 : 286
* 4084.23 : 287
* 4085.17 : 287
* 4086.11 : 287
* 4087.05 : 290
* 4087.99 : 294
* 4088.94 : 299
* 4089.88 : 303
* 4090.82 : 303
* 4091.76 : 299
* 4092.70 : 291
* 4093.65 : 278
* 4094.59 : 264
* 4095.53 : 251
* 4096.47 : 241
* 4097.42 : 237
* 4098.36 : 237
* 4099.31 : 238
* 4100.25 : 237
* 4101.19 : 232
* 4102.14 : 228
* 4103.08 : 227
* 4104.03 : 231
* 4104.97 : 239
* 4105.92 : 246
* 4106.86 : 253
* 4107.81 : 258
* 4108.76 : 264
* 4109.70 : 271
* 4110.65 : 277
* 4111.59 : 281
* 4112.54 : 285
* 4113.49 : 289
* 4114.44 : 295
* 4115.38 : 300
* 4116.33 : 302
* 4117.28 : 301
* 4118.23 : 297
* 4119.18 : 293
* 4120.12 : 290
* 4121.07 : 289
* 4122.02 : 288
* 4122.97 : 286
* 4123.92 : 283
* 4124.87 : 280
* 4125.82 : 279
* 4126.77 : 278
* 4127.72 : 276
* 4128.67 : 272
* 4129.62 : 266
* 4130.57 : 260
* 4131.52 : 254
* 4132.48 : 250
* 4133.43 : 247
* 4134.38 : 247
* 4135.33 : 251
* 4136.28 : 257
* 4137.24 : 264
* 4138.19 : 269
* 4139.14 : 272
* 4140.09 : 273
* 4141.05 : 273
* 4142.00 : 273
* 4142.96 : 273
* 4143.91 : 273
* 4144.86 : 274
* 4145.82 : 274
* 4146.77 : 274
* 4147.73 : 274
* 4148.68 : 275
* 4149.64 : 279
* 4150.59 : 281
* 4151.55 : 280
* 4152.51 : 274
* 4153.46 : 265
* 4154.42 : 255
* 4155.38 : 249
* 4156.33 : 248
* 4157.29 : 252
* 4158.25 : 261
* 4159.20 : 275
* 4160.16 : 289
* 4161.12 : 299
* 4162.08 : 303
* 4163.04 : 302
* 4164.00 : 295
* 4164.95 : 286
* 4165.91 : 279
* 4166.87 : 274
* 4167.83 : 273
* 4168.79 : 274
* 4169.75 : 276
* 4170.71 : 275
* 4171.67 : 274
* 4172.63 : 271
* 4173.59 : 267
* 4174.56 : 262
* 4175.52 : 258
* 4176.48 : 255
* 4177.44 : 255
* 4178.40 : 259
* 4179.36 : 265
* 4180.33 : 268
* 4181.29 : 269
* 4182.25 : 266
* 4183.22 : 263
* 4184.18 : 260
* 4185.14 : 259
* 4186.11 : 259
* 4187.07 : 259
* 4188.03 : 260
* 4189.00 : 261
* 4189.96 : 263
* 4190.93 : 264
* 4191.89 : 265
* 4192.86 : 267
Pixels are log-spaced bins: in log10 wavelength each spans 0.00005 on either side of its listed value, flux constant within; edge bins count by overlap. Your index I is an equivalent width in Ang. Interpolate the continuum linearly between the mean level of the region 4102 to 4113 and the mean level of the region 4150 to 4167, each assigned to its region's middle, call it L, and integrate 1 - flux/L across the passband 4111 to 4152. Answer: -1.7 Ang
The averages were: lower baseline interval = 256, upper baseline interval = 276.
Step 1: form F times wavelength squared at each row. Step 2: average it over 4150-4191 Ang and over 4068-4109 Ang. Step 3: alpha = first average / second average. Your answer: 1.07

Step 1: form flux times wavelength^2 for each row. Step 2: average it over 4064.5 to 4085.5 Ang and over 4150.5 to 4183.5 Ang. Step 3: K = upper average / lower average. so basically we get 1.1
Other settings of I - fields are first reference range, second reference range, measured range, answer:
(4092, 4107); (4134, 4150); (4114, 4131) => -1.8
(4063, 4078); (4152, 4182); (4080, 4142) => -3.1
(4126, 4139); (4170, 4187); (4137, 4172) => -1.6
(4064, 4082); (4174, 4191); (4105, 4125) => -2.0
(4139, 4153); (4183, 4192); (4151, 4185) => -0.4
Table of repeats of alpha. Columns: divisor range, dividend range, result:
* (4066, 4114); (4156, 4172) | 1.10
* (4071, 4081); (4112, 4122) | 1.20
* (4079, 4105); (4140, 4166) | 1.06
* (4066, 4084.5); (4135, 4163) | 1.09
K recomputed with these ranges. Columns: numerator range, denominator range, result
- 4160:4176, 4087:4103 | 1.10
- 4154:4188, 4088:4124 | 1.03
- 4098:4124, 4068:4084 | 1.06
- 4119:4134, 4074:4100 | 1.03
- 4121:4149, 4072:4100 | 1.03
